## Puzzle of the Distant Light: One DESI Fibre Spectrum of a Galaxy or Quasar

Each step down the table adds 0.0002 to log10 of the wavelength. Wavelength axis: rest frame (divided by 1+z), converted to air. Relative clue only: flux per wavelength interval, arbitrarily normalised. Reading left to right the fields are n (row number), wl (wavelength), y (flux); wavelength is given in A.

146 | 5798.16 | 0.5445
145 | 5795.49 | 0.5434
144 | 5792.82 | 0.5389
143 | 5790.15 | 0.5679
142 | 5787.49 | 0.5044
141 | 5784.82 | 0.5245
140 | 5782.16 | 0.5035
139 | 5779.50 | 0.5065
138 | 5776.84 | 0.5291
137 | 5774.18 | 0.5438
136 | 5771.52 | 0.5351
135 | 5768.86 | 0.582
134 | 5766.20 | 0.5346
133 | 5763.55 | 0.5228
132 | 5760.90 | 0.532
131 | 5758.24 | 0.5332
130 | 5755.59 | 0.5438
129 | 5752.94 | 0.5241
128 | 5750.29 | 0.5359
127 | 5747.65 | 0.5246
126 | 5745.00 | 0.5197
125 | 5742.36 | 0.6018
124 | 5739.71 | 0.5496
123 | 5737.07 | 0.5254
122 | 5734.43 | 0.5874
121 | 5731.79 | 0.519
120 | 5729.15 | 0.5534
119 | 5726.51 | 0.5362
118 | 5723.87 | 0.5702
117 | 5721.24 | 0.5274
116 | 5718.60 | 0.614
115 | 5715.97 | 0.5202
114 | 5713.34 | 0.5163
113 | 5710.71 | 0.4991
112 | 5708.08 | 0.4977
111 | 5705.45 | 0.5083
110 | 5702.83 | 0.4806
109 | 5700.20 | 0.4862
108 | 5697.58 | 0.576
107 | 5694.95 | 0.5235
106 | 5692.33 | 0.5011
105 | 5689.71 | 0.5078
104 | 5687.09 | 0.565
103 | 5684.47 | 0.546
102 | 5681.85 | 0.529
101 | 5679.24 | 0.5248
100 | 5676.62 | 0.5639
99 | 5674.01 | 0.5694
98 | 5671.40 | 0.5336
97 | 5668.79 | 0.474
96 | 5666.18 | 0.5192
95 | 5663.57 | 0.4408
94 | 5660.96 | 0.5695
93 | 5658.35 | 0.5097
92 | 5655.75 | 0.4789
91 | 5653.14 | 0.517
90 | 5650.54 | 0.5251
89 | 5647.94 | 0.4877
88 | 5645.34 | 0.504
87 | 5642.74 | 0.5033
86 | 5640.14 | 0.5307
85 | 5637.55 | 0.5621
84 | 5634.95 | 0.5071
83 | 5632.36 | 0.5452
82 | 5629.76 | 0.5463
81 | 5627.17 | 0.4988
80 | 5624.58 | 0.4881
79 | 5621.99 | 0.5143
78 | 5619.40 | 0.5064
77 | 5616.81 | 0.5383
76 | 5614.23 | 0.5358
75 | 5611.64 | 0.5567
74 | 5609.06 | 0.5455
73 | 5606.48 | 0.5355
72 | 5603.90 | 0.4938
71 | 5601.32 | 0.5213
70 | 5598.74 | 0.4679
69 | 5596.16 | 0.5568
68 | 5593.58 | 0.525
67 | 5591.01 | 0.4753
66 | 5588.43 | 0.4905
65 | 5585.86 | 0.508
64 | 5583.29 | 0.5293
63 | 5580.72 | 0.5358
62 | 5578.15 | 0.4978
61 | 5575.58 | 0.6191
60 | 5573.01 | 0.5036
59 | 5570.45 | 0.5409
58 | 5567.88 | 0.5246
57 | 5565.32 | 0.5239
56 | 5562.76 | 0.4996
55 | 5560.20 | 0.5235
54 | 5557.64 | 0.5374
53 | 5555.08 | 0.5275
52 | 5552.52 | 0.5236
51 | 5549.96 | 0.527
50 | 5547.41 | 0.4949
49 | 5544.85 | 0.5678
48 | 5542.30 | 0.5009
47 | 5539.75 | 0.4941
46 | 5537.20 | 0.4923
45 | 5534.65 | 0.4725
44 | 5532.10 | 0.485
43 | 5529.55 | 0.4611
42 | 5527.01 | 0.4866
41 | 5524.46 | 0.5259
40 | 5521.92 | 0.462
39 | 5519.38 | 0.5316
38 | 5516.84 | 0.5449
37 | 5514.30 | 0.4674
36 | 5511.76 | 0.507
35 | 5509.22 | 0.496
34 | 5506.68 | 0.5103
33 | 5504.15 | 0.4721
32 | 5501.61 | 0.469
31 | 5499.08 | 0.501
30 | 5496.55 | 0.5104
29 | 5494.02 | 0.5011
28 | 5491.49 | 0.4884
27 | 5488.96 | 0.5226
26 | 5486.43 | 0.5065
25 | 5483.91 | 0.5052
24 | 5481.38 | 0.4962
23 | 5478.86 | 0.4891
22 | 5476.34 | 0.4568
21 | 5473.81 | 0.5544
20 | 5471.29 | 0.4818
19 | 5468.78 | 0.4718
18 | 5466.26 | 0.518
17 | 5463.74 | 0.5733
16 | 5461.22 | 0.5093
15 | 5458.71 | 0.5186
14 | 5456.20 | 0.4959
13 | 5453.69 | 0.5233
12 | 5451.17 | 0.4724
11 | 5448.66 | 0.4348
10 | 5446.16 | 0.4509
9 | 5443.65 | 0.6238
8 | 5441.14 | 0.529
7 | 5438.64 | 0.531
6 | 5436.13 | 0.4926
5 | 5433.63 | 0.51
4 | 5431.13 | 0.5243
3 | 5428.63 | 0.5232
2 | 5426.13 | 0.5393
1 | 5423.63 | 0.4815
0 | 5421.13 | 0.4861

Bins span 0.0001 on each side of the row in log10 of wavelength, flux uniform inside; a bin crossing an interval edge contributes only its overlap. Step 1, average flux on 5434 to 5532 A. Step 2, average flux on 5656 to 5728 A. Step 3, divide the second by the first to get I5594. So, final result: 1.0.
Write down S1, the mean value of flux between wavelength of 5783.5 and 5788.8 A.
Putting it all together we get 0.514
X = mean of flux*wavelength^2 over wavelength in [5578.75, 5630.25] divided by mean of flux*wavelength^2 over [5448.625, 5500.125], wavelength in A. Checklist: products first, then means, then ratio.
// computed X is 1.08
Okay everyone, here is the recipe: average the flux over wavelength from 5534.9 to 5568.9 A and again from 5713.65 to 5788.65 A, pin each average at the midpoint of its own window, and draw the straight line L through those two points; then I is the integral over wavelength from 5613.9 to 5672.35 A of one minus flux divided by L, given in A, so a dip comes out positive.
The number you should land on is 1.4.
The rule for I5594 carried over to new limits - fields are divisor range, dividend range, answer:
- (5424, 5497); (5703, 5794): 1.05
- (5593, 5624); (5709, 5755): 1.04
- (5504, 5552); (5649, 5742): 1.05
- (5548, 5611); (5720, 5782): 1.03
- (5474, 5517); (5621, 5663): 1.04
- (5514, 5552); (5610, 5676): 1.03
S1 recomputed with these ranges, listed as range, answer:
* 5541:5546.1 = 0.534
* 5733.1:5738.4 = 0.557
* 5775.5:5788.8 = 0.514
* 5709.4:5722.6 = 0.536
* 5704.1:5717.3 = 0.509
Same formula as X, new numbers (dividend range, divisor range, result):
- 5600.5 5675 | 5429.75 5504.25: 1.09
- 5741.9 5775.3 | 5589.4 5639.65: 1.09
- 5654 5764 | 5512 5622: 1.08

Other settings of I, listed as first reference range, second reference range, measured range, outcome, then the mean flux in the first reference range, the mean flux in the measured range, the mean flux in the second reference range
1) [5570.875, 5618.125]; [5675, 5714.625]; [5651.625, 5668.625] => 0.62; 0.525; 0.504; 0.522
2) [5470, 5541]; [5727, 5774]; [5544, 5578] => -1.58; 0.496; 0.53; 0.542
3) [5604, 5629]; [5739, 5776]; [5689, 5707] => 0.74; 0.524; 0.512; 0.541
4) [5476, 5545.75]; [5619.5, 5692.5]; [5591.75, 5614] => -0.55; 0.497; 0.525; 0.52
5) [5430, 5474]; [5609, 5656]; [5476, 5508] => 1.09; 0.511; 0.496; 0.521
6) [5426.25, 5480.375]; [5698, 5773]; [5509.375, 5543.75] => 1.40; 0.509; 0.495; 0.536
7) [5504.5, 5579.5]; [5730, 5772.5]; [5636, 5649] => 0.21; 0.512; 0.518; 0.542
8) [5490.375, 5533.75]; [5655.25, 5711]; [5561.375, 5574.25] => -0.40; 0.495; 0.519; 0.519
